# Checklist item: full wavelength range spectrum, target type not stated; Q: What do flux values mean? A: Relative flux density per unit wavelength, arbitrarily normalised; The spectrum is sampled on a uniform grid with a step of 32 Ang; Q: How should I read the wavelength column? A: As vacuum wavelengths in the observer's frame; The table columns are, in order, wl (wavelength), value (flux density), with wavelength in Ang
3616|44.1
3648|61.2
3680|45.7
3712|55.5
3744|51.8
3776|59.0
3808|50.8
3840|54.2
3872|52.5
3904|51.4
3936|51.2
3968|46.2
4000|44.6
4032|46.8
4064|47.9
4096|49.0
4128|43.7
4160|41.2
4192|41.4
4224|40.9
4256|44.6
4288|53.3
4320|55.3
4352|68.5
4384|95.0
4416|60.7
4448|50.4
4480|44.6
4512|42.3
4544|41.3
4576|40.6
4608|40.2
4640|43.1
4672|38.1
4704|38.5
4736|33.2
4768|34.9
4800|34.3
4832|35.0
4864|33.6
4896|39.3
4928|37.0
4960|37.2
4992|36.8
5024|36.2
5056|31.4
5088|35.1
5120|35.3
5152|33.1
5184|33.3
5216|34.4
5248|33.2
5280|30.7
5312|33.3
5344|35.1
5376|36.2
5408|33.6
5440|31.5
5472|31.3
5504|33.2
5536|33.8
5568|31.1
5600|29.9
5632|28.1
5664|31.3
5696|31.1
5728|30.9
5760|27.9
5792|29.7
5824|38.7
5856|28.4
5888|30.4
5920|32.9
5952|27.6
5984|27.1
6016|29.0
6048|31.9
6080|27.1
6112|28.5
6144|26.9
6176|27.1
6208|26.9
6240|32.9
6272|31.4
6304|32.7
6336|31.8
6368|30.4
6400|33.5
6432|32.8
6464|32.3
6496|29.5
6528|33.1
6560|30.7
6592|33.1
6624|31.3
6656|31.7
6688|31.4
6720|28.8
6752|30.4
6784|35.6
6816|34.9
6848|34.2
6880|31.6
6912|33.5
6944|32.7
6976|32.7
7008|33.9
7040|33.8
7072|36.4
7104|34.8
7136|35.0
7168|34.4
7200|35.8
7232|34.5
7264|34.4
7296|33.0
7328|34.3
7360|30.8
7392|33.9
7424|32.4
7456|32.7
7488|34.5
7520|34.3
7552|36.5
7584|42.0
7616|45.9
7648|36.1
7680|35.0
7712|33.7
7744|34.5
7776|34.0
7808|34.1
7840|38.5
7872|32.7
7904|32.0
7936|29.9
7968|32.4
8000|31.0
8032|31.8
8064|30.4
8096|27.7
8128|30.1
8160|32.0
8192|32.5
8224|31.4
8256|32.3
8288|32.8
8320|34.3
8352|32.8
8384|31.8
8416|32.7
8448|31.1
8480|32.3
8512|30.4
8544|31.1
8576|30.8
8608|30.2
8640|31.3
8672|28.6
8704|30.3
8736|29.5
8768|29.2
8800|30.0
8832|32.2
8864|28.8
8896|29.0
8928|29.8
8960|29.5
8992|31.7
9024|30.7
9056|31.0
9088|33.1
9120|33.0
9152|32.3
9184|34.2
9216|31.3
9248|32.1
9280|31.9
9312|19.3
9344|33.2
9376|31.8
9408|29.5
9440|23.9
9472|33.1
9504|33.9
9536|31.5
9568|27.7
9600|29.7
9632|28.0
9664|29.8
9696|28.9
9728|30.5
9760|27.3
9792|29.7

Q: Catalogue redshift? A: 0.564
